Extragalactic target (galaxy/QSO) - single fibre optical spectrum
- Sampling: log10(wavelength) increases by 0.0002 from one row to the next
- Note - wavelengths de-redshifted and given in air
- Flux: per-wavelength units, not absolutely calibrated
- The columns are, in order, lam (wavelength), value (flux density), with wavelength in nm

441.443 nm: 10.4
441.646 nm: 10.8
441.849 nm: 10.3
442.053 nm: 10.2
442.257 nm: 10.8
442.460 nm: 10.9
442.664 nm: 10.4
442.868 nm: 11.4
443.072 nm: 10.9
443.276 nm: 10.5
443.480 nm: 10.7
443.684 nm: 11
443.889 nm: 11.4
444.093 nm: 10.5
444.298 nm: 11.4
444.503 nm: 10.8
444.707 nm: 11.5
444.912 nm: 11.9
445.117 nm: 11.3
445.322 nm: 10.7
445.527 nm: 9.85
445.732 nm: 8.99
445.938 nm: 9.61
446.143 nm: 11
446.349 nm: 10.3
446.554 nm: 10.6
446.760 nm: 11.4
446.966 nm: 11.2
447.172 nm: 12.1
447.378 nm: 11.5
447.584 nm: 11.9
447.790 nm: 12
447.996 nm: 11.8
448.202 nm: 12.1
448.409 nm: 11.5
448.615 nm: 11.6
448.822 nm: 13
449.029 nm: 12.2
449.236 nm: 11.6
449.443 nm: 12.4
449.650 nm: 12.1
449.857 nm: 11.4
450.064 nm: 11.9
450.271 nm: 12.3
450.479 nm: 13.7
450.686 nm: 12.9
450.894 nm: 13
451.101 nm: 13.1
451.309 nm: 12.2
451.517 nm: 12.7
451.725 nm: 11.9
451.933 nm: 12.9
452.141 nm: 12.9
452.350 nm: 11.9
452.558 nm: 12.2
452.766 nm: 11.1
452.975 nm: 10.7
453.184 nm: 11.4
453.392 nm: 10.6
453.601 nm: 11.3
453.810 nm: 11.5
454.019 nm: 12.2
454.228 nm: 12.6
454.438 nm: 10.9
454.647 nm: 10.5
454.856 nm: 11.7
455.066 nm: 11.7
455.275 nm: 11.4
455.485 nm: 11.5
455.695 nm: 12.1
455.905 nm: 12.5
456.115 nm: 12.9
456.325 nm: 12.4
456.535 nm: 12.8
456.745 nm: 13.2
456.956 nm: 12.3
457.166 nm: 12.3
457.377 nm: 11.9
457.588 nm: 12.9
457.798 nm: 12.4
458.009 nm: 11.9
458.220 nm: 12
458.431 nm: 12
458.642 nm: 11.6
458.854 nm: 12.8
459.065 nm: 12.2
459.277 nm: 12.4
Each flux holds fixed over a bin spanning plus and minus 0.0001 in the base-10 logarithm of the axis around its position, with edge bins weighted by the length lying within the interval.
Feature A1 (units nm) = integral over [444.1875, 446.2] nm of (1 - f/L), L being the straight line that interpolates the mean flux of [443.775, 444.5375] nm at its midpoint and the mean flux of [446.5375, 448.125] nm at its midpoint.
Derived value 0.094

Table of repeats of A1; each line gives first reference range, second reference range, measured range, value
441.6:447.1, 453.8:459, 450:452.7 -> -0.24 nm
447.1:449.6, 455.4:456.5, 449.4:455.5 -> 0.10 nm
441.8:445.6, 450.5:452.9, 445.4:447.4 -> 0.14 nm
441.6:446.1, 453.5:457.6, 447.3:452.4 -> -0.40 nm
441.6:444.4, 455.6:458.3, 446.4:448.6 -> -0.05 nm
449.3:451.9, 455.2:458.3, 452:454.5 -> 0.15 nm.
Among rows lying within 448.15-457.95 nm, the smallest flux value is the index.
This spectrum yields 10.5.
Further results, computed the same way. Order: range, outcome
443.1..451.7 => 8.99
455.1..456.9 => 11.4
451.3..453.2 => 10.7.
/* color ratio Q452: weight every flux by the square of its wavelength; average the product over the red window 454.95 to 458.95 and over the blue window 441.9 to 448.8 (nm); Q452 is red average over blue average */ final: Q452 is 1.17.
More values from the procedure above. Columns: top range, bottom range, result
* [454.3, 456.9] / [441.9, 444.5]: 1.17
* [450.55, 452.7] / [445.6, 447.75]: 1.18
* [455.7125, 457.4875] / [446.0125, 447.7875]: 1.16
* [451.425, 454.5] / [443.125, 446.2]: 1.14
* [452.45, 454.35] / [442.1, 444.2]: 1.11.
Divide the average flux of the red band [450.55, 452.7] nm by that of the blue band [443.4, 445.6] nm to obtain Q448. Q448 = 1.1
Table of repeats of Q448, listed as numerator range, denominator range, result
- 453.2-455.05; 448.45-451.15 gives 0.92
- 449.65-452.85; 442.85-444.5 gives 1.13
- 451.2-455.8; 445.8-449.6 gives 1.02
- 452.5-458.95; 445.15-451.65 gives 1.02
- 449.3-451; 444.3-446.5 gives 1.17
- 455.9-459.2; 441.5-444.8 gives 1.14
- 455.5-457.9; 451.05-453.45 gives 1.04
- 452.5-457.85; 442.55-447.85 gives 1.09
